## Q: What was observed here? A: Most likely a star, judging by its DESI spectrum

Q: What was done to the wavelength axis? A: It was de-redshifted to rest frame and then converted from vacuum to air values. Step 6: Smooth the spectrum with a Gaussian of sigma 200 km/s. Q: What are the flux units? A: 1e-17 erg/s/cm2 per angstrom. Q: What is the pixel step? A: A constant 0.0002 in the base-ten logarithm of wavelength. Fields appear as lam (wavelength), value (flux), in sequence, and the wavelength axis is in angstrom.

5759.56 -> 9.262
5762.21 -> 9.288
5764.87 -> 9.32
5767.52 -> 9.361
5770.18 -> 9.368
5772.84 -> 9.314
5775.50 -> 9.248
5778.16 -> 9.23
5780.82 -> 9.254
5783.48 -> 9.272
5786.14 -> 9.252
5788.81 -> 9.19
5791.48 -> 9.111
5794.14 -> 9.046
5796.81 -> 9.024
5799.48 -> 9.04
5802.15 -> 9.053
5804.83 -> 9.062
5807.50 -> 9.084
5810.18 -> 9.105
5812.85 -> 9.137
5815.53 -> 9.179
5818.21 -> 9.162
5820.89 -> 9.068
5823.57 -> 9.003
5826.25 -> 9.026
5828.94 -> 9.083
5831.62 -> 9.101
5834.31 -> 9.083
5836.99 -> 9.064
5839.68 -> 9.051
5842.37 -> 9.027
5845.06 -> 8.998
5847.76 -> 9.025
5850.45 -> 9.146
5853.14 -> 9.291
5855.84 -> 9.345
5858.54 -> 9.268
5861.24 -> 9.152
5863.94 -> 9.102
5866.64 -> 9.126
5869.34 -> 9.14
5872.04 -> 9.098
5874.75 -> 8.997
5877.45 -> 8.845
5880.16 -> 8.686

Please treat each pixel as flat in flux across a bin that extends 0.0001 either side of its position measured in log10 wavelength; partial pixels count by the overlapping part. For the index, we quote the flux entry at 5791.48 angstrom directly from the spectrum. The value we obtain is 9.111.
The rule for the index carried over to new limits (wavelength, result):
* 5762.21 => 9.288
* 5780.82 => 9.254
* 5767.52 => 9.361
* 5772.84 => 9.314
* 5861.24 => 9.152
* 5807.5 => 9.084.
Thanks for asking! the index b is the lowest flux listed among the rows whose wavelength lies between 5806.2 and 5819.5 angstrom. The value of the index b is 9.084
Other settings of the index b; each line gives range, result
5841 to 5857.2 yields 8.998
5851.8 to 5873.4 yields 9.098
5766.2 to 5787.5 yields 9.23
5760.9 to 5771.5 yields 9.288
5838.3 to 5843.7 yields 9.027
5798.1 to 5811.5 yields 9.04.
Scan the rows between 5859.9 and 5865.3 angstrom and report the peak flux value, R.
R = 9.152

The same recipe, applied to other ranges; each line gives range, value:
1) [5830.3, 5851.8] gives 9.146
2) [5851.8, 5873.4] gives 9.345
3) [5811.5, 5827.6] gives 9.179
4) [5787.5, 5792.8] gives 9.19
